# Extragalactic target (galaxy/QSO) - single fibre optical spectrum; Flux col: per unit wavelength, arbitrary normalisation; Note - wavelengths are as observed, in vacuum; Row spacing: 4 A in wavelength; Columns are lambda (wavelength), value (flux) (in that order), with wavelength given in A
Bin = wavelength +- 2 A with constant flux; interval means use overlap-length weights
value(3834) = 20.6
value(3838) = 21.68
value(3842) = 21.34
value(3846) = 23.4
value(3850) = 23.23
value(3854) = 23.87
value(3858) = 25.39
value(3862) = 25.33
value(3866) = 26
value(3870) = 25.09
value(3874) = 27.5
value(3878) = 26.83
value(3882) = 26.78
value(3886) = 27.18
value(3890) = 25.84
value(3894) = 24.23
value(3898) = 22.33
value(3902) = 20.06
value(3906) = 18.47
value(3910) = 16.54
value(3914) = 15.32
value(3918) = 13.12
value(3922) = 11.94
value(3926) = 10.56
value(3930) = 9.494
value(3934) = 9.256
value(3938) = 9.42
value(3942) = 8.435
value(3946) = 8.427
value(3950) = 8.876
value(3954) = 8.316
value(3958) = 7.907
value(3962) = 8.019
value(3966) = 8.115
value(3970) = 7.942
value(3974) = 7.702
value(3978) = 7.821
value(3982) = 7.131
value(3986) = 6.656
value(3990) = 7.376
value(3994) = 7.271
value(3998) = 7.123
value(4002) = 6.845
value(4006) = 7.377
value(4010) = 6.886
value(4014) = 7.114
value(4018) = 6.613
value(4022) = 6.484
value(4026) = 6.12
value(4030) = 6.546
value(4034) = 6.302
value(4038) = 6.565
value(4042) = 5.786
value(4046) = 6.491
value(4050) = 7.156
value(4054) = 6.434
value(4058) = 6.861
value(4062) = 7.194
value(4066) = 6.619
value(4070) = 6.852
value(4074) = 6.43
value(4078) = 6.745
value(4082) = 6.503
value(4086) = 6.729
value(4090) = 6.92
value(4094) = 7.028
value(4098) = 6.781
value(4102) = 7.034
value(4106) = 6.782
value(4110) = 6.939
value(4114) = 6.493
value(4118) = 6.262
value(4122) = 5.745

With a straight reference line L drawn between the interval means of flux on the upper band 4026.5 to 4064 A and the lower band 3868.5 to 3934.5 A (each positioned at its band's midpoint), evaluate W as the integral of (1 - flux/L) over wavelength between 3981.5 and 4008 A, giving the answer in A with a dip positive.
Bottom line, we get 9.6 A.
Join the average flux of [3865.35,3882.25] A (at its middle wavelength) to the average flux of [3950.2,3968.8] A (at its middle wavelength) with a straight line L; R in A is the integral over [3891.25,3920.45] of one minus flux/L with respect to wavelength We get 1.69 A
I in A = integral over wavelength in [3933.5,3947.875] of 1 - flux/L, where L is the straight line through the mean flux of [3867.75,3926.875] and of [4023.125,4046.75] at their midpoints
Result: 6.6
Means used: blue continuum 21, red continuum 6.3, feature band 8.85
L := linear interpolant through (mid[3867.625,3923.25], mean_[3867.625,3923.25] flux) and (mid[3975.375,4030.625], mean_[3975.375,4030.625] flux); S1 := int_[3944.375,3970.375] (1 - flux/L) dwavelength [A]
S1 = 9.70 A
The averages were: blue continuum 21.7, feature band 8.24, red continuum 6.97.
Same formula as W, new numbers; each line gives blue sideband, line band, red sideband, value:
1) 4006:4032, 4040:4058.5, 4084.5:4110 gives 0.7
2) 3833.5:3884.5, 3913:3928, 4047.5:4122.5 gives 5.4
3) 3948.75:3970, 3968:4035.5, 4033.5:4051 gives 2.5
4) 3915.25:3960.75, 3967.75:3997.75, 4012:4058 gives 3.0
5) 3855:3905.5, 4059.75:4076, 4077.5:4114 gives 4.2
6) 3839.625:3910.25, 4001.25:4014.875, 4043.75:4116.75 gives 6.1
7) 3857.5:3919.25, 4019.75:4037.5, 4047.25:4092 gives 6.8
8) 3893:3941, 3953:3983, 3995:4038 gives 7.7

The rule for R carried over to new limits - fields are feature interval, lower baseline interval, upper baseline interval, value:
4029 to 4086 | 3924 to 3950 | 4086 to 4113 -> 6.6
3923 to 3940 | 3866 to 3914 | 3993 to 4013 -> 7.5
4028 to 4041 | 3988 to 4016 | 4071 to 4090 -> 1.0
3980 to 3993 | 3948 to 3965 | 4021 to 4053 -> 0.9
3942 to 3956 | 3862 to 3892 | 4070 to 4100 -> 7.9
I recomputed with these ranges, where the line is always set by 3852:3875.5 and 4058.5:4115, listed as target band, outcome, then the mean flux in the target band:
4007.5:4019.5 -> 5.6 A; 6.9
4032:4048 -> 6.6 A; 6.29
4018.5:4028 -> 4.5 A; 6.35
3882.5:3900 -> -1.4 A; 25.1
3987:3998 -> 5.6 A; 7.23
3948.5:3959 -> 5.6 A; 8.39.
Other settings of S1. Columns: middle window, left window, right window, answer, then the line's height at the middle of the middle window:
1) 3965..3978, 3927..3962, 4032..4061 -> 0.5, 8.18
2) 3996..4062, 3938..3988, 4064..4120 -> 5.9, 7.35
